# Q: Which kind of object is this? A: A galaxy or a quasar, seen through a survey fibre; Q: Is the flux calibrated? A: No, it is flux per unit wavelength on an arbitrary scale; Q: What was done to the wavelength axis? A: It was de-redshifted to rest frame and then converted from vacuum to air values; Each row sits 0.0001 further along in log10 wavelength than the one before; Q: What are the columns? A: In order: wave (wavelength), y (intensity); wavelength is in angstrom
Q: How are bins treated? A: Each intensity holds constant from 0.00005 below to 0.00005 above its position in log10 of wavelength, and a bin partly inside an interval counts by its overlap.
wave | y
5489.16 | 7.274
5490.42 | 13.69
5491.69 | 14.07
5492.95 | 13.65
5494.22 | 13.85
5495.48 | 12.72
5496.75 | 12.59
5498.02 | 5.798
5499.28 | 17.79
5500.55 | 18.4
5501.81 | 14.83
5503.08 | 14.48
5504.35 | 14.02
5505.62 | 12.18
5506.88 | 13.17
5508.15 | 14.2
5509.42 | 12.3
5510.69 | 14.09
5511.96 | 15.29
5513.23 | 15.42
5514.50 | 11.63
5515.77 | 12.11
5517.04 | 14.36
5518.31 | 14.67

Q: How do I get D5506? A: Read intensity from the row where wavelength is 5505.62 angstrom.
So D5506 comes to 12.18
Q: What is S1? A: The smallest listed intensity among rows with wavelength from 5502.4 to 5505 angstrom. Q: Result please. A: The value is 14.02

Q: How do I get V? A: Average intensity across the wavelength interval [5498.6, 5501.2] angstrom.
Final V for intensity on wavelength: 17.9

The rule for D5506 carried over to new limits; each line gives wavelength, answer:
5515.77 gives 12.11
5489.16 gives 7.274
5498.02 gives 5.798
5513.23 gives 15.42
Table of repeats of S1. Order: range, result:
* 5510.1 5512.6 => 14.09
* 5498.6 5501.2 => 17.79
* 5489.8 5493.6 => 13.65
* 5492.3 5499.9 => 5.798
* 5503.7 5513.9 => 12.18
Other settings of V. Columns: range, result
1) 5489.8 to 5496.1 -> 13.6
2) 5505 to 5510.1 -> 13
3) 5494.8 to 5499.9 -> 12.2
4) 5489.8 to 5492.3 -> 13.8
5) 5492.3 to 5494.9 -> 13.8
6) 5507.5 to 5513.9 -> 14.2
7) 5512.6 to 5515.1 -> 13.5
